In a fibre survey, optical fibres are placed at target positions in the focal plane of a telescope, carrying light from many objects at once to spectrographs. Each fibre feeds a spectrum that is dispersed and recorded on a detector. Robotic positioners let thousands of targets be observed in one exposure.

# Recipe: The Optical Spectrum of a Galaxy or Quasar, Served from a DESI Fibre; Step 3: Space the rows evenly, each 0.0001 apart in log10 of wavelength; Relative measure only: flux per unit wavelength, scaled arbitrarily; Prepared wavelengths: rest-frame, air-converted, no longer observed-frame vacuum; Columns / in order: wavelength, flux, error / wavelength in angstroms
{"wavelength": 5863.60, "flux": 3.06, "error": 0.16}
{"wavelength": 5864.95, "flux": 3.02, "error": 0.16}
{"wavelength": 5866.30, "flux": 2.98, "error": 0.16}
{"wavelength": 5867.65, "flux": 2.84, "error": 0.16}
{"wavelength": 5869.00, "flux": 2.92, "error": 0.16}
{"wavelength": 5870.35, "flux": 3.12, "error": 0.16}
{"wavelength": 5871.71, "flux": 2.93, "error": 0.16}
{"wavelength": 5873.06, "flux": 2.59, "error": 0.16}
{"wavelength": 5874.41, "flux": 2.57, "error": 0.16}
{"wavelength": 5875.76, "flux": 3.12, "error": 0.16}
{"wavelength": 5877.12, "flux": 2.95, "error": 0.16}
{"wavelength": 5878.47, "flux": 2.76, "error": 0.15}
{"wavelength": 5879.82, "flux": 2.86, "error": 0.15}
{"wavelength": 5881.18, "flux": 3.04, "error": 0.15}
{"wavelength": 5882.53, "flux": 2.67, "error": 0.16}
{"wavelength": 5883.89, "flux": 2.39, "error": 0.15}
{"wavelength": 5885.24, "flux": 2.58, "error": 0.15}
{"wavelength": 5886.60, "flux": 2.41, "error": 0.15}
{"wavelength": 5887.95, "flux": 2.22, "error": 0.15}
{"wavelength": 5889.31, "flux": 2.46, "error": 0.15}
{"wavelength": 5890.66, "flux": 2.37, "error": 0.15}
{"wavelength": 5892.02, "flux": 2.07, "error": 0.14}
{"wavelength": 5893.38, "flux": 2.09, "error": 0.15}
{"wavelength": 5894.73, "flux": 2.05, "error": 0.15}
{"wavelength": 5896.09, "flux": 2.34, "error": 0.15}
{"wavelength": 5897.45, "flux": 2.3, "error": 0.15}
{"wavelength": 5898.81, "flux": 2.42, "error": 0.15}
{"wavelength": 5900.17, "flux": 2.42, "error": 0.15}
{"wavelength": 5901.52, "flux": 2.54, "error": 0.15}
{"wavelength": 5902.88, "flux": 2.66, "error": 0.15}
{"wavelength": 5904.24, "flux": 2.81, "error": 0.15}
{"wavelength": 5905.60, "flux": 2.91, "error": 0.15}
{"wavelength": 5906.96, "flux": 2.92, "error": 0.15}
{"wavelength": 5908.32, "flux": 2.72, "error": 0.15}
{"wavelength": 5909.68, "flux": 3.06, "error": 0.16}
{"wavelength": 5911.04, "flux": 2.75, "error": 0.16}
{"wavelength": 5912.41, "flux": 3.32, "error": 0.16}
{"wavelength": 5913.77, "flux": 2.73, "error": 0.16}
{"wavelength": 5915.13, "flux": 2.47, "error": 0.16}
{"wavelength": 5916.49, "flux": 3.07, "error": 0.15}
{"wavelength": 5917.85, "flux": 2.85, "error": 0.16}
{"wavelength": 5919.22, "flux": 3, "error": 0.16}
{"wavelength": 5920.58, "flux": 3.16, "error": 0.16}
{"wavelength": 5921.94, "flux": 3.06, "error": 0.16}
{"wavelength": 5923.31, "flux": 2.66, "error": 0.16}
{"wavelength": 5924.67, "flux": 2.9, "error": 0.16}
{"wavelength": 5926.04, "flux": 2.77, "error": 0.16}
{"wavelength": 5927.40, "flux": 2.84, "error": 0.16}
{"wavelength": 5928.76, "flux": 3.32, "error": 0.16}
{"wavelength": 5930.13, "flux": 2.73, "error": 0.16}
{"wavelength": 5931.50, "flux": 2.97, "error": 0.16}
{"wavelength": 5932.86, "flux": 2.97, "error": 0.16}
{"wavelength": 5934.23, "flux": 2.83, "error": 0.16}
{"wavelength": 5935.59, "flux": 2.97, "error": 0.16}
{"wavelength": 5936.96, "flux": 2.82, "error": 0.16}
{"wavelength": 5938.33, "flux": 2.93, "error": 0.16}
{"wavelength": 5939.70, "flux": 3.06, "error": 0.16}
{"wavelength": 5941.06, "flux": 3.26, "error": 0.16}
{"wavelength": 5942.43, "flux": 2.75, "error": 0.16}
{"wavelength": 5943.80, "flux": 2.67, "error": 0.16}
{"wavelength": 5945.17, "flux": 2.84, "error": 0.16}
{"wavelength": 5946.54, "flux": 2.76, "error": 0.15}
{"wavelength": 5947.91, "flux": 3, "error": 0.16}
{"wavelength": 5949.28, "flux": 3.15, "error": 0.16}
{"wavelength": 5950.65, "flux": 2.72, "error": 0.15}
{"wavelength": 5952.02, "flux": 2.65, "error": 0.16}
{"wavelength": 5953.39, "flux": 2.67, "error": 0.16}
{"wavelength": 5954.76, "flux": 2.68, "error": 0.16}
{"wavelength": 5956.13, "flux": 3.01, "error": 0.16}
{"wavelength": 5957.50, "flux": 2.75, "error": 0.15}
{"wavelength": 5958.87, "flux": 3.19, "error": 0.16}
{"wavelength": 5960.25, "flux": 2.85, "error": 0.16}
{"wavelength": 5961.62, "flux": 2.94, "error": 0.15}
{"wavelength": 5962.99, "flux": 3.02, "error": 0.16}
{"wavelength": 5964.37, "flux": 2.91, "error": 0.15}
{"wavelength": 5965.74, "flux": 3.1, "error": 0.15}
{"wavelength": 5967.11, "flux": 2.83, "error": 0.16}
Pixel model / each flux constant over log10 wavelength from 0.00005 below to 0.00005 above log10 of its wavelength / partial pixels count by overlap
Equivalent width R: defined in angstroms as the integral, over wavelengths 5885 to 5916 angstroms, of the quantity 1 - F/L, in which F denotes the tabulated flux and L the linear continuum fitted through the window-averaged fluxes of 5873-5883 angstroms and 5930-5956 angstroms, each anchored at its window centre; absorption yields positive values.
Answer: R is 3.2 angstroms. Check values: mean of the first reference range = 2.84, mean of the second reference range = 2.87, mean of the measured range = 2.55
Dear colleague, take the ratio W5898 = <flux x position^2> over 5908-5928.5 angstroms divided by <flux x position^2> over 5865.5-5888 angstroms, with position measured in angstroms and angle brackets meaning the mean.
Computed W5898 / 1.06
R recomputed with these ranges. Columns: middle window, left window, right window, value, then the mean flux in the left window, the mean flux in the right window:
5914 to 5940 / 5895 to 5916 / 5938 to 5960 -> -1.22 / 2.68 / 2.88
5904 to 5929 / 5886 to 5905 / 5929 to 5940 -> -2.28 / 2.37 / 2.92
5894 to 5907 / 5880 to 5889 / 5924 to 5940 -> 0.83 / 2.56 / 2.92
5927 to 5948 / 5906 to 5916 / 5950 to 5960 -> -0.66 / 2.86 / 2.81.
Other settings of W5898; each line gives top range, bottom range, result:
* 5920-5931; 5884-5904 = 1.25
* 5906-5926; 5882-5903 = 1.24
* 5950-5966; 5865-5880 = 1.02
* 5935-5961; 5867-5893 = 1.10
